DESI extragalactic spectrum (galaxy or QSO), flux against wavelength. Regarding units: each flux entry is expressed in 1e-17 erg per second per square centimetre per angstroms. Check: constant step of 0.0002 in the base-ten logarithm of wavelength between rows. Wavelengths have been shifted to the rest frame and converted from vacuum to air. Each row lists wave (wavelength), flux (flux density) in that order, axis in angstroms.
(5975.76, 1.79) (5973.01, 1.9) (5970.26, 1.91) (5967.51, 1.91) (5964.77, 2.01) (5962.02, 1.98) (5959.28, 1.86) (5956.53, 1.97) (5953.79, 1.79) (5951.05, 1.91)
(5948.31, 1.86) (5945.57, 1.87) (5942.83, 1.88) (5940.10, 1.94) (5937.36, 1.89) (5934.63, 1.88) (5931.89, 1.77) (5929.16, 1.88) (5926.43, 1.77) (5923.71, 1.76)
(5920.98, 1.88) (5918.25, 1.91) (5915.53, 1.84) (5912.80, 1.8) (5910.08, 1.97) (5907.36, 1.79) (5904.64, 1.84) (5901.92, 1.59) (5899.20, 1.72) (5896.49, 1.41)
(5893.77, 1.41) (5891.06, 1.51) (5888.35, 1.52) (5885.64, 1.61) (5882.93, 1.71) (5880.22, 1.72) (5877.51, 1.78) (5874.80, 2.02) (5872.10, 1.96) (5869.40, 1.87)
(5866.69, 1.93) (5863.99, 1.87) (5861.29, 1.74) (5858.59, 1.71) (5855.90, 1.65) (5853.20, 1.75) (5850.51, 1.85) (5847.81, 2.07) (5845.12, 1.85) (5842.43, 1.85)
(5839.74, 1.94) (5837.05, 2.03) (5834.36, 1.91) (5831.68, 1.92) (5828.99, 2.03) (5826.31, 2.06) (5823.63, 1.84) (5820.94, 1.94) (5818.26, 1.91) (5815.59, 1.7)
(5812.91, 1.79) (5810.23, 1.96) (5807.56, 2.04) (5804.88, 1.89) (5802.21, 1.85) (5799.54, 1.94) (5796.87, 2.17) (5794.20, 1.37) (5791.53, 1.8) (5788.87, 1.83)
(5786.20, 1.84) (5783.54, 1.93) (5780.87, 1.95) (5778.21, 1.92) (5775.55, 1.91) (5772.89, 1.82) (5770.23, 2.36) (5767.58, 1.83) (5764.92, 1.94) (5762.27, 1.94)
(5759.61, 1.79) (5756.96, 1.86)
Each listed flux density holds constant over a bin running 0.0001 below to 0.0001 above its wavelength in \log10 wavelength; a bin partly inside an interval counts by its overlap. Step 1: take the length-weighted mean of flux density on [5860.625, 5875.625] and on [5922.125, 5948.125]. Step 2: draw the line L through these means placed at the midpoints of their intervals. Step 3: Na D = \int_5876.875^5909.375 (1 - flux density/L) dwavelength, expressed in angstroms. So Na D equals 4.2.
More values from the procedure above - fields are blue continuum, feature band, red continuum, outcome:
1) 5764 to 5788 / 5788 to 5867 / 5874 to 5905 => -3.03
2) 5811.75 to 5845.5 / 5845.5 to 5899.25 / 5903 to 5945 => 4.00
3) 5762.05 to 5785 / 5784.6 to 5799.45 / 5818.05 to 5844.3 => 1.03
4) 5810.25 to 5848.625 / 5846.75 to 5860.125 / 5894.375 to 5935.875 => 0.57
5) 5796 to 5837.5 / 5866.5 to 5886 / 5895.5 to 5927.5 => 0.06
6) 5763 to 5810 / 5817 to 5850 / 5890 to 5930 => -1.80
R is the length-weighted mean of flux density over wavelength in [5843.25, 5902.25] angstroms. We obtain 1.74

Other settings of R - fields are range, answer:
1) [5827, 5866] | 1.87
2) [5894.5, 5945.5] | 1.8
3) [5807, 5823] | 1.88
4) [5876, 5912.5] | 1.67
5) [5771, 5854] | 1.9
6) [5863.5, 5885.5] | 1.84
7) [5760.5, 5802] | 1.9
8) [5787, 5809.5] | 1.86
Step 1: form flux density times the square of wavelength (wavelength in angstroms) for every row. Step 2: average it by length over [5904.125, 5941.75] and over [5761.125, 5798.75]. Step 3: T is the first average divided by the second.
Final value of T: 1.0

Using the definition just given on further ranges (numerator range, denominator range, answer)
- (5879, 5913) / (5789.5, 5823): 0.92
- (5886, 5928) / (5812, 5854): 0.92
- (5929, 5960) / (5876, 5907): 1.17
